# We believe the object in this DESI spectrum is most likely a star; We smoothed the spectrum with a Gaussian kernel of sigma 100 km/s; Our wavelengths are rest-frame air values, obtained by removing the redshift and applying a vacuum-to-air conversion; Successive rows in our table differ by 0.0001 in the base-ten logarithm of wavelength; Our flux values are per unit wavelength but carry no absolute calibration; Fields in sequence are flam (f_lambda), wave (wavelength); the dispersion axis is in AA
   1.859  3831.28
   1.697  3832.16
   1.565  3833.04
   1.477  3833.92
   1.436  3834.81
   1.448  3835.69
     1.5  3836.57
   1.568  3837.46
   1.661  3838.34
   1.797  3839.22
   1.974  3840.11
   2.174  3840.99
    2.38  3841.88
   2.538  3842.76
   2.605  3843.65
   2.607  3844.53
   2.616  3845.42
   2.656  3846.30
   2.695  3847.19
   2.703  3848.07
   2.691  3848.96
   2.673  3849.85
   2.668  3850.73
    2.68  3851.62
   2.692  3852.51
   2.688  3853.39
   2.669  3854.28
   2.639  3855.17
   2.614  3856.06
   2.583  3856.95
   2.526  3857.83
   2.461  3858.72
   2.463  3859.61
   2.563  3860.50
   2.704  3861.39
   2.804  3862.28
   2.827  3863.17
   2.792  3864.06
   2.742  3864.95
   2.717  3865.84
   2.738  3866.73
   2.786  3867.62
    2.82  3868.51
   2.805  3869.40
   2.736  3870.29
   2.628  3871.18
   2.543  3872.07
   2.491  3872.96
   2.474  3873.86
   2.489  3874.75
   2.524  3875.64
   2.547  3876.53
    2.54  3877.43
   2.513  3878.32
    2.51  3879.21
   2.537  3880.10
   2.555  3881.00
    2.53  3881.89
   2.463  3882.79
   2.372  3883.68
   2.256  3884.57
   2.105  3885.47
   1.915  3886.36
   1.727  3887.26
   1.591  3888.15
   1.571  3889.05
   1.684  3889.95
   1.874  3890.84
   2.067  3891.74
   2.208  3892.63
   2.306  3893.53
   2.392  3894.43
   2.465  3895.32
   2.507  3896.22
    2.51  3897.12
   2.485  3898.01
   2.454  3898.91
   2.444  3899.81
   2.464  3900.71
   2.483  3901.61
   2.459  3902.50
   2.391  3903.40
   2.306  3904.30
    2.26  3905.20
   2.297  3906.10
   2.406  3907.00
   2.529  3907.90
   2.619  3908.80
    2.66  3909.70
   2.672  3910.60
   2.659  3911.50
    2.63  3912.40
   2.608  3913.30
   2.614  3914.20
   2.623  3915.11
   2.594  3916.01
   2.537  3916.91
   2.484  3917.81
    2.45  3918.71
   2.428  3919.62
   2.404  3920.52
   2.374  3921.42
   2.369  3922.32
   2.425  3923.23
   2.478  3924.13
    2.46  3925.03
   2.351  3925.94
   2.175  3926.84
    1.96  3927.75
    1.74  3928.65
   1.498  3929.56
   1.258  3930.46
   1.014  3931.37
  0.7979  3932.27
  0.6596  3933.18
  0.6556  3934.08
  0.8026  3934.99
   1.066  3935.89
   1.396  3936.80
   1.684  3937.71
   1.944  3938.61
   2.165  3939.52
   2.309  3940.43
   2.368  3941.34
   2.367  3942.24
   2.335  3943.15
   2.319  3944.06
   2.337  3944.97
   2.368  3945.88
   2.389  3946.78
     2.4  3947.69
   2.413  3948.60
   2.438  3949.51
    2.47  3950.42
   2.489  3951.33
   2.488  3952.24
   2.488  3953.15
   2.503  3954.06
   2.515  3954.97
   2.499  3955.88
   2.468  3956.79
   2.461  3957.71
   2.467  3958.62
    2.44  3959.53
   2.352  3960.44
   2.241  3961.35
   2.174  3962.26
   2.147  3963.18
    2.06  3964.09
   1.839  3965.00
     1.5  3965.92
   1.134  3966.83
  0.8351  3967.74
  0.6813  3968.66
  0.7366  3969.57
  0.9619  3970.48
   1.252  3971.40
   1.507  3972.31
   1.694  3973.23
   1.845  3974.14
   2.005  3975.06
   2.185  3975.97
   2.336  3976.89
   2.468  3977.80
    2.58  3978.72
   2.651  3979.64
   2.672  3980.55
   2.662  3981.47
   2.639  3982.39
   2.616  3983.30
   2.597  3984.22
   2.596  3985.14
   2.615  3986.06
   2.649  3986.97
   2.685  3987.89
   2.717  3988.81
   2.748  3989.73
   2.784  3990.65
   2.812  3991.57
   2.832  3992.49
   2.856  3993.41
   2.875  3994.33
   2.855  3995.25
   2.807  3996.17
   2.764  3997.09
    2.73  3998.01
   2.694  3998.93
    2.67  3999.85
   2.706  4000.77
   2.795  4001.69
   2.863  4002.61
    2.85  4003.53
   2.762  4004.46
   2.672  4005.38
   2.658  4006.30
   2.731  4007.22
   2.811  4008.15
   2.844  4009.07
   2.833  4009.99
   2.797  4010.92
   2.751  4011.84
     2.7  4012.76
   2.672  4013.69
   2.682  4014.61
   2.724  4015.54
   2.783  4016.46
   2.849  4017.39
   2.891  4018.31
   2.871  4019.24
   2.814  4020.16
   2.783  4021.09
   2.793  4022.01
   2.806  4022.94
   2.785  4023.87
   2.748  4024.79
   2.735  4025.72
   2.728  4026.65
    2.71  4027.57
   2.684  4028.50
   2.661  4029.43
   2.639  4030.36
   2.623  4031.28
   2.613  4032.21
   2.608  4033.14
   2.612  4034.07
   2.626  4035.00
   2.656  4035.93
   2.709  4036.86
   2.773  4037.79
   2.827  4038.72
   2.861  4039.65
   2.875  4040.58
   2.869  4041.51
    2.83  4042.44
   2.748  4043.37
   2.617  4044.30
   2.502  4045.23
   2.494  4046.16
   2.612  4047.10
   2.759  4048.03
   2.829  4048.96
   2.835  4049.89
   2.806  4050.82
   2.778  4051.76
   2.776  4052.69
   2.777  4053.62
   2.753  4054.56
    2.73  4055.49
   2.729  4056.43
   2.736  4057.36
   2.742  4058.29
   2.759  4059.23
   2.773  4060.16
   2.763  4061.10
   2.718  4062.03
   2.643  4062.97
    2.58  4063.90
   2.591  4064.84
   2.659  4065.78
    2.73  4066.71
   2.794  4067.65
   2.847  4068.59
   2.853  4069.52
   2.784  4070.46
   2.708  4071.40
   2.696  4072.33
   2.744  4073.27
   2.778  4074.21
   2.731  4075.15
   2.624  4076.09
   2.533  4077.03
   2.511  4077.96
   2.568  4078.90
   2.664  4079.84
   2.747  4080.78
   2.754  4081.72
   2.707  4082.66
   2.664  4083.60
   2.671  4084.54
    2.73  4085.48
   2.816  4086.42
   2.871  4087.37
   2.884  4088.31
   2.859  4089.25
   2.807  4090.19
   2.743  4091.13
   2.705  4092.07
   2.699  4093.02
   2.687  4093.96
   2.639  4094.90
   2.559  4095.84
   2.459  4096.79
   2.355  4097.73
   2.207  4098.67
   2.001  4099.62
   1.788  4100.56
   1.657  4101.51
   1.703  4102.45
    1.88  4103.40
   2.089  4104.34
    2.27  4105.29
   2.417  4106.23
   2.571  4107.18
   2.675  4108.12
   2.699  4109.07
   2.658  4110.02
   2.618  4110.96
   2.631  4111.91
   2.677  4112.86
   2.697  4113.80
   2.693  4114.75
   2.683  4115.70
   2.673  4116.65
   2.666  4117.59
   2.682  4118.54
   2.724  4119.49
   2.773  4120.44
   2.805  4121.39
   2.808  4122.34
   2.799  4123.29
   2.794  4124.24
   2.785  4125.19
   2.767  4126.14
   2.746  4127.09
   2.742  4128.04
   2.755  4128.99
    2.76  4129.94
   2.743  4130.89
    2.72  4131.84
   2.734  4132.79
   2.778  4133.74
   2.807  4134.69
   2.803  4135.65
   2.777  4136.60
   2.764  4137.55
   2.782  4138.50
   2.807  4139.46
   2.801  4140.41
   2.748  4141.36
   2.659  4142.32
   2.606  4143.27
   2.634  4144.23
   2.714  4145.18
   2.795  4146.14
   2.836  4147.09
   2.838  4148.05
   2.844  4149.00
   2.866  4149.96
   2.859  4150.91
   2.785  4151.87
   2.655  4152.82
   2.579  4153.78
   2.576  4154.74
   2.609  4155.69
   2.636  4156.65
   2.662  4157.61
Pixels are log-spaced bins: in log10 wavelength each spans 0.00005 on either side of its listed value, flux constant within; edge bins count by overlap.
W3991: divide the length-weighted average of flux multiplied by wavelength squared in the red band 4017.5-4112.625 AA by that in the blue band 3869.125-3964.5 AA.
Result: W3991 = 1.27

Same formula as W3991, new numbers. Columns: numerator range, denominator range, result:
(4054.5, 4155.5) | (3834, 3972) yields 1.31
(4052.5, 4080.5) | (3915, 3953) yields 1.41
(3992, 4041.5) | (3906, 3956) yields 1.32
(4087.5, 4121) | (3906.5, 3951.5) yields 1.28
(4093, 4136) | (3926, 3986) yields 1.39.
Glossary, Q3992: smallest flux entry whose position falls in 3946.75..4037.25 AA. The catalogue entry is 0.6813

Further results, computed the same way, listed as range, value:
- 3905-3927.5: 2.175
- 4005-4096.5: 2.494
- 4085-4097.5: 2.459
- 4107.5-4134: 2.618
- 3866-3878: 2.474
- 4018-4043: 2.608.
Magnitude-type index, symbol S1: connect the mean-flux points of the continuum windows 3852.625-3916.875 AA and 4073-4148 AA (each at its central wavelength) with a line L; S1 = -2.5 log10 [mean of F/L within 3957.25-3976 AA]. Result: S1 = 0.41 mag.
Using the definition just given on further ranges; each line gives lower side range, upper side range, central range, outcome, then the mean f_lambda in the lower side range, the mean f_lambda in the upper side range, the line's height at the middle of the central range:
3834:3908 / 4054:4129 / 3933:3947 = 0.321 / 2.4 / 2.63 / 2.47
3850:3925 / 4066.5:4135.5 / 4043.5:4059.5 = -0.053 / 2.47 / 2.62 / 2.59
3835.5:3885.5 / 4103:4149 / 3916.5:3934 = 0.283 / 2.5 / 2.69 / 2.55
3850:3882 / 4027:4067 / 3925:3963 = 0.292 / 2.63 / 2.71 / 2.67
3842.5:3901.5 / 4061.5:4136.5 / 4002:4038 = -0.065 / 2.49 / 2.63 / 2.58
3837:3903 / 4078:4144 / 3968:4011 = 0.031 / 2.44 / 2.62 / 2.53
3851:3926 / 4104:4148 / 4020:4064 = -0.043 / 2.47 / 2.7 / 2.62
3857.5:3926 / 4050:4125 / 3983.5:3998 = -0.082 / 2.45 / 2.63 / 2.54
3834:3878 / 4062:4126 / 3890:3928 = 0.037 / 2.48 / 2.61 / 2.5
